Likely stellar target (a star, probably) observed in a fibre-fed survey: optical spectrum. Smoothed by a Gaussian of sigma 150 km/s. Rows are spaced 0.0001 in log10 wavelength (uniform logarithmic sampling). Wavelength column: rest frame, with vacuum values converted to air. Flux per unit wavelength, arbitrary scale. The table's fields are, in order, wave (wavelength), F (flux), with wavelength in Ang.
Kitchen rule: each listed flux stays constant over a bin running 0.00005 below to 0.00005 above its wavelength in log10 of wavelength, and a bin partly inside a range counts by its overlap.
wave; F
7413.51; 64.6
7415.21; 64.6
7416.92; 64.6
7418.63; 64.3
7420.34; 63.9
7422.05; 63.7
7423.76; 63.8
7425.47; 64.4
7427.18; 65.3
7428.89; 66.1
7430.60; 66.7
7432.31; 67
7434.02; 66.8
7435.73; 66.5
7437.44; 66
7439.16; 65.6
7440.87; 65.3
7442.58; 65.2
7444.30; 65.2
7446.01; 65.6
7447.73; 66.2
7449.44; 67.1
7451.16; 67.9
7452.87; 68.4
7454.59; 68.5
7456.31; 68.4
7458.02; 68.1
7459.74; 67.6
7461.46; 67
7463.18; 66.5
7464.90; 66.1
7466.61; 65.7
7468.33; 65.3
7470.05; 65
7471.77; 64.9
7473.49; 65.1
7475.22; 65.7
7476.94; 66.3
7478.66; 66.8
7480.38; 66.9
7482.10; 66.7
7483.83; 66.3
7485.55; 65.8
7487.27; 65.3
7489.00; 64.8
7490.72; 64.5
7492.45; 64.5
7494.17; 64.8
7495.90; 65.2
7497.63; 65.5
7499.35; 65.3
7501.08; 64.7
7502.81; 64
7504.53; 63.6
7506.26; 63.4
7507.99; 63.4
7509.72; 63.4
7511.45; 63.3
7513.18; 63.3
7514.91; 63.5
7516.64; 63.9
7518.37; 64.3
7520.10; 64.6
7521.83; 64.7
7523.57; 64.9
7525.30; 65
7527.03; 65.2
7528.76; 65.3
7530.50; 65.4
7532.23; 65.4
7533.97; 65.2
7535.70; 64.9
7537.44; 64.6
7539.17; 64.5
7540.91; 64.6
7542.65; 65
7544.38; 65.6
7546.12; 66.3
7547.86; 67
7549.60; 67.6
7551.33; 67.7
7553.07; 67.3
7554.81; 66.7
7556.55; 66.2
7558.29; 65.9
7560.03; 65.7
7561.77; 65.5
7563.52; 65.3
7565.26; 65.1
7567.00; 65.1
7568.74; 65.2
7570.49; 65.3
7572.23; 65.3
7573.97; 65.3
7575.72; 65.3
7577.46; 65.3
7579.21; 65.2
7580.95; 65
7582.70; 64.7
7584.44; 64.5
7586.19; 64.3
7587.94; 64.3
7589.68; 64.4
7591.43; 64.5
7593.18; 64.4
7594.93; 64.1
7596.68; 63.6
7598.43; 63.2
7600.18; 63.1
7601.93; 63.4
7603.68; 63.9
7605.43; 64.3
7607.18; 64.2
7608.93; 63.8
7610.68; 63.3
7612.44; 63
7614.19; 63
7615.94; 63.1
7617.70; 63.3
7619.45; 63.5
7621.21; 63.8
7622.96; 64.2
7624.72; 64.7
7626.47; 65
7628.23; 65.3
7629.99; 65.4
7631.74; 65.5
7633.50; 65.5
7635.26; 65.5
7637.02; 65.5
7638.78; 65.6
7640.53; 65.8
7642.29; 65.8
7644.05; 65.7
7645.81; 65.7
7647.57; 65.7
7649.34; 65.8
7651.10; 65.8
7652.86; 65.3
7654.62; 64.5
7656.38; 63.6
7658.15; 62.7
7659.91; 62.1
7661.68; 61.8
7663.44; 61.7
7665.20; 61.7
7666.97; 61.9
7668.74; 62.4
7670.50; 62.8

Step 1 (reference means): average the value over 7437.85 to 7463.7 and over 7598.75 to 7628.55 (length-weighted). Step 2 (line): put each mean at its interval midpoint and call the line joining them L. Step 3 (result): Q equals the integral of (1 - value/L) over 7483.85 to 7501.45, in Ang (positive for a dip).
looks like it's 0.2 Ang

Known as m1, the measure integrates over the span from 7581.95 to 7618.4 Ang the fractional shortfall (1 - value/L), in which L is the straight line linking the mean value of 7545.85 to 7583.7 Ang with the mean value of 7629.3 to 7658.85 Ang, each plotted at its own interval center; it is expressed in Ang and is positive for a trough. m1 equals 1.0 Ang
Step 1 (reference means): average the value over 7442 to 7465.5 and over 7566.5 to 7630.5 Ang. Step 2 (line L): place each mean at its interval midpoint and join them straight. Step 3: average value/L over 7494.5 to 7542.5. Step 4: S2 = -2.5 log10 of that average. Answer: 0.02 mag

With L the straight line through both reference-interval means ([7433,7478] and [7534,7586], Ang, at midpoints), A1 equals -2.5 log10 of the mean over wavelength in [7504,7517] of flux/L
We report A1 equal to 0.04 mag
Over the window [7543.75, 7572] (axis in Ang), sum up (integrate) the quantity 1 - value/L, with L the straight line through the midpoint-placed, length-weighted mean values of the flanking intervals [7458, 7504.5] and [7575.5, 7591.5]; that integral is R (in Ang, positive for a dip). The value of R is -0.5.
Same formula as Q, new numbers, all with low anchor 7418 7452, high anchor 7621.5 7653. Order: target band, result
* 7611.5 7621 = 0.3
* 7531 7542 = 0.1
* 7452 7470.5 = -0.4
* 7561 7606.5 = 0.6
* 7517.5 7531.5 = 0.1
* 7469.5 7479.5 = 0.0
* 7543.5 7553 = -0.2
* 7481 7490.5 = 0.0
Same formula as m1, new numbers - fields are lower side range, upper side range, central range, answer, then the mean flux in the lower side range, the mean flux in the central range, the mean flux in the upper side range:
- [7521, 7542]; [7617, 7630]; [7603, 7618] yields 0.2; 65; 63.5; 64.3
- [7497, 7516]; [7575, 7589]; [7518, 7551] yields -0.5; 63.9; 65.3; 64.9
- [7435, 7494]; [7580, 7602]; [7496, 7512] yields 0.3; 66.2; 64.1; 64.1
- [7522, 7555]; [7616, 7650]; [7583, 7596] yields 0.2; 65.7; 64.4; 65.1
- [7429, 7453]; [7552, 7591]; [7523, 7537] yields 0.1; 66.3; 65.2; 65.3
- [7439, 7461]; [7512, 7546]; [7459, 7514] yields 0.6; 66.9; 65.2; 64.8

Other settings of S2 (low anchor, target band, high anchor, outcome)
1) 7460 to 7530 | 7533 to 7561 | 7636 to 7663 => -0.017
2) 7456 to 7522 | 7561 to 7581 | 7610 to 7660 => -0.006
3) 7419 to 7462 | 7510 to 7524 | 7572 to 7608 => 0.022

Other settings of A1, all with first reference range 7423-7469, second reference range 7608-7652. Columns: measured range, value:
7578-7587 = 0.01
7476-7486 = -0.01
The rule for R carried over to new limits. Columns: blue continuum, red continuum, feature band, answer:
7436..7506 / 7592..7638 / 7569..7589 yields -0.12 Ang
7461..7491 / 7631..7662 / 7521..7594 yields 0.05 Ang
